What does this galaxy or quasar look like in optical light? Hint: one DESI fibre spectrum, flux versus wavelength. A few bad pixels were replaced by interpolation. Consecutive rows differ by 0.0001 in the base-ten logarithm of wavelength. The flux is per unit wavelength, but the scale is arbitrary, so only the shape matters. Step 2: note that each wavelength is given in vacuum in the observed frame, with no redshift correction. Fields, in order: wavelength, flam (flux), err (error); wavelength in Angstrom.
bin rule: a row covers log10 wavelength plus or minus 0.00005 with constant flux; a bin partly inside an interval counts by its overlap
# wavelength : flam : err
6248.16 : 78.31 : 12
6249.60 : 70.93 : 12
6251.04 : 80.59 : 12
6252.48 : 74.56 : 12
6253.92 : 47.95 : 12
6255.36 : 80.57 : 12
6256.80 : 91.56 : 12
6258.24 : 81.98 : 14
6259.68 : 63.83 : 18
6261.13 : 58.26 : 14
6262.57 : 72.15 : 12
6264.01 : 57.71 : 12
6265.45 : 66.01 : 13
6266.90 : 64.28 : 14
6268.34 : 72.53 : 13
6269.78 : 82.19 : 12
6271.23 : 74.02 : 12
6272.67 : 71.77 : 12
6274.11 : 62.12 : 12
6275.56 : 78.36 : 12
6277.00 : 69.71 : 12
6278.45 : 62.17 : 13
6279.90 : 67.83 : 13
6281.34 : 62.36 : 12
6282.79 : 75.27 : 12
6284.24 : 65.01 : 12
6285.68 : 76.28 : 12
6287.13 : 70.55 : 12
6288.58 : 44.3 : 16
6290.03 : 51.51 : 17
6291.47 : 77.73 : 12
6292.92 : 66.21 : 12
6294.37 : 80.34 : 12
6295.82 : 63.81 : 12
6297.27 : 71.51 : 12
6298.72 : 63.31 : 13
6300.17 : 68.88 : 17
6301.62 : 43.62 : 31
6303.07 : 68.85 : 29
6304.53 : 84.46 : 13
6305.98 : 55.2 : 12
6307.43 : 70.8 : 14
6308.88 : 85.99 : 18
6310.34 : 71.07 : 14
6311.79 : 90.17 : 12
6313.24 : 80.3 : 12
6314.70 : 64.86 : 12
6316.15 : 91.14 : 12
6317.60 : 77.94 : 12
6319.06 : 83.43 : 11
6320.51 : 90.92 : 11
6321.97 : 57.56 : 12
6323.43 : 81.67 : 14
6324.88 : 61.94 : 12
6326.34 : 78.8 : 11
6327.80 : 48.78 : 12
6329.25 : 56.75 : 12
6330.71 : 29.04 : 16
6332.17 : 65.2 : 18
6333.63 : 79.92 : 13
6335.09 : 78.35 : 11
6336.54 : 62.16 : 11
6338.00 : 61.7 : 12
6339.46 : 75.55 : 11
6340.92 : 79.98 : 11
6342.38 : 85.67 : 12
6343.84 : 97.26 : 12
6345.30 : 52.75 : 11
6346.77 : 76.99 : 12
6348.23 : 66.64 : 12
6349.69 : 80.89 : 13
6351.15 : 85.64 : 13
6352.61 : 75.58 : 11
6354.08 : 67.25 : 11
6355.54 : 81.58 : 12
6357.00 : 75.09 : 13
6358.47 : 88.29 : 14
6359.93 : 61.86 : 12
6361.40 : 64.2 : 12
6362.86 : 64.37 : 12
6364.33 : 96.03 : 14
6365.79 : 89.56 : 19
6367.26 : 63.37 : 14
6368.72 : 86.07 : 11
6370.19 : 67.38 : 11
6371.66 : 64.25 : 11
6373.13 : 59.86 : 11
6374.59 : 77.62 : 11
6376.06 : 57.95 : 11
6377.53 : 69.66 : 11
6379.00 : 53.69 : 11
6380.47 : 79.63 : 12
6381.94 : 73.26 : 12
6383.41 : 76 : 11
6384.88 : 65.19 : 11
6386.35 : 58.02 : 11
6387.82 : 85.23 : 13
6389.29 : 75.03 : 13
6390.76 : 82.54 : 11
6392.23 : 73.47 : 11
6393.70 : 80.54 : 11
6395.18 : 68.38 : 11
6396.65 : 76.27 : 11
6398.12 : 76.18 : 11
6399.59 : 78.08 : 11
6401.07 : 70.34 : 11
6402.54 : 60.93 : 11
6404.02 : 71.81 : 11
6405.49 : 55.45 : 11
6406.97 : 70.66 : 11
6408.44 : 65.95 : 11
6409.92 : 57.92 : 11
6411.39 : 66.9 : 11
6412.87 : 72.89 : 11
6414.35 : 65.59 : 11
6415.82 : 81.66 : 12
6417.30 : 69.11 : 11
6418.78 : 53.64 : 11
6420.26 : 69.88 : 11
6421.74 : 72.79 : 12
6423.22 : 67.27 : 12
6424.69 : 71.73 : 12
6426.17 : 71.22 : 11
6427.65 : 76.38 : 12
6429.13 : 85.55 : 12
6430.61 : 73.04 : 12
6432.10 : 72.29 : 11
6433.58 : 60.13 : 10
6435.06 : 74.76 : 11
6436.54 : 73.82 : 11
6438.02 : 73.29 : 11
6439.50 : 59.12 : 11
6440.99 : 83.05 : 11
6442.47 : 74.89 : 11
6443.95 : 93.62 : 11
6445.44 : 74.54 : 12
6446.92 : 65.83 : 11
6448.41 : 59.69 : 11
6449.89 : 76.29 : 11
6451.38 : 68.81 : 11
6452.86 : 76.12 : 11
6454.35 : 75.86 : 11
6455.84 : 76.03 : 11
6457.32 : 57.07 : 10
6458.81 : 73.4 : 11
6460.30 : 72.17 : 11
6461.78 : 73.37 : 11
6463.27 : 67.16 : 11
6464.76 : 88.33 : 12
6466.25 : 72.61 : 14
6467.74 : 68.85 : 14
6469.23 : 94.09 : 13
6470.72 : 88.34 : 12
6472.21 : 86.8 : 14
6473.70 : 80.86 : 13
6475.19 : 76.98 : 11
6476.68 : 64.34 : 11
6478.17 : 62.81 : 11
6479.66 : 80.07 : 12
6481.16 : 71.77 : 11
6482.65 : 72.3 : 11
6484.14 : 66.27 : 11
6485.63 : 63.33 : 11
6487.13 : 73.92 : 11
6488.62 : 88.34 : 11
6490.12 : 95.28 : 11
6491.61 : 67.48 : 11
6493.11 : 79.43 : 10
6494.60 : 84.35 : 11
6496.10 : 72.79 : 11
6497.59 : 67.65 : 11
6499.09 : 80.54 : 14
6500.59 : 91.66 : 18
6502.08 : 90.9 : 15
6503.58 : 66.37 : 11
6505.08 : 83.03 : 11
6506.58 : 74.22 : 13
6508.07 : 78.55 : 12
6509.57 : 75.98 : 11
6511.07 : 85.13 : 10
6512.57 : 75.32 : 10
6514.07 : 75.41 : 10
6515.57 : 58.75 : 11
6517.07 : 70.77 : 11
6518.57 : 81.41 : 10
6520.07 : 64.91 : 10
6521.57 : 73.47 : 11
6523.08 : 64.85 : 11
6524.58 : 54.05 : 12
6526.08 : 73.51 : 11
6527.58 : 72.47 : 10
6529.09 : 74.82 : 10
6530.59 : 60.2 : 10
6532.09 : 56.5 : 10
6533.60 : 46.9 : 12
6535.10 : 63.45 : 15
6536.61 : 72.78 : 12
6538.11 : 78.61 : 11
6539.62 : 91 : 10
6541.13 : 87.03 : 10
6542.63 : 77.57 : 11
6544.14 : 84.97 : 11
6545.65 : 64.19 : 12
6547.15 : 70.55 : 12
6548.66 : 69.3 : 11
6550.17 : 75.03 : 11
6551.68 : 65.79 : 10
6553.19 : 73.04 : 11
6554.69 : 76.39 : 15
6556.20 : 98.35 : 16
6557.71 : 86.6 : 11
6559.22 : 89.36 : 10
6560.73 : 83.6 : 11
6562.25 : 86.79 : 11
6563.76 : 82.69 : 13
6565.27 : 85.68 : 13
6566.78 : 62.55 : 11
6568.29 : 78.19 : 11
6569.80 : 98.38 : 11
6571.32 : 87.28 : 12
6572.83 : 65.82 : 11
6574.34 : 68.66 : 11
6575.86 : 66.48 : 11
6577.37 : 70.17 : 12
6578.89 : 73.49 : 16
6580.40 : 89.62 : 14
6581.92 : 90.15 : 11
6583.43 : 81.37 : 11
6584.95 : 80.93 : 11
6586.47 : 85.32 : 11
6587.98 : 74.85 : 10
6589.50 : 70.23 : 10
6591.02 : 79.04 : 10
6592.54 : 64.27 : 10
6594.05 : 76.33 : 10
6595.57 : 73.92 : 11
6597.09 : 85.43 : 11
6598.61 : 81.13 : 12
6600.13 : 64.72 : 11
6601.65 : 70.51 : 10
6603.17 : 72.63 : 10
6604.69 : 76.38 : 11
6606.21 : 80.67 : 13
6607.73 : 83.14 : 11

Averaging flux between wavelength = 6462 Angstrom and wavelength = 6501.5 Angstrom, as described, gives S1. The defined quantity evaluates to 77.2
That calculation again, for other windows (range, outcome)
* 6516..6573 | 75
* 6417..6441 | 70.7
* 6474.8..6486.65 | 69.6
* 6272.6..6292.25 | 66.6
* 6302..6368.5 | 73.4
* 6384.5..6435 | 70.7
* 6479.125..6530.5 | 74.8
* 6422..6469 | 73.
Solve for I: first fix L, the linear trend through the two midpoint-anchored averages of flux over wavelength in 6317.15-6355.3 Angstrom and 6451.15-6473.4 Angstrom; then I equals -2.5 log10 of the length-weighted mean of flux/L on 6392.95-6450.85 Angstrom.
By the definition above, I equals 0.05 mag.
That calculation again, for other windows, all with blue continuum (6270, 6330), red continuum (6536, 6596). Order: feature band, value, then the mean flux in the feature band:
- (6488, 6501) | -0.06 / 80.4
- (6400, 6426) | 0.09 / 67.5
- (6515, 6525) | 0.14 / 67.4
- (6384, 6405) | 0.00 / 72.8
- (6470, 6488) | 0.02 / 74.1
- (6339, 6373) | -0.06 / 75.6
